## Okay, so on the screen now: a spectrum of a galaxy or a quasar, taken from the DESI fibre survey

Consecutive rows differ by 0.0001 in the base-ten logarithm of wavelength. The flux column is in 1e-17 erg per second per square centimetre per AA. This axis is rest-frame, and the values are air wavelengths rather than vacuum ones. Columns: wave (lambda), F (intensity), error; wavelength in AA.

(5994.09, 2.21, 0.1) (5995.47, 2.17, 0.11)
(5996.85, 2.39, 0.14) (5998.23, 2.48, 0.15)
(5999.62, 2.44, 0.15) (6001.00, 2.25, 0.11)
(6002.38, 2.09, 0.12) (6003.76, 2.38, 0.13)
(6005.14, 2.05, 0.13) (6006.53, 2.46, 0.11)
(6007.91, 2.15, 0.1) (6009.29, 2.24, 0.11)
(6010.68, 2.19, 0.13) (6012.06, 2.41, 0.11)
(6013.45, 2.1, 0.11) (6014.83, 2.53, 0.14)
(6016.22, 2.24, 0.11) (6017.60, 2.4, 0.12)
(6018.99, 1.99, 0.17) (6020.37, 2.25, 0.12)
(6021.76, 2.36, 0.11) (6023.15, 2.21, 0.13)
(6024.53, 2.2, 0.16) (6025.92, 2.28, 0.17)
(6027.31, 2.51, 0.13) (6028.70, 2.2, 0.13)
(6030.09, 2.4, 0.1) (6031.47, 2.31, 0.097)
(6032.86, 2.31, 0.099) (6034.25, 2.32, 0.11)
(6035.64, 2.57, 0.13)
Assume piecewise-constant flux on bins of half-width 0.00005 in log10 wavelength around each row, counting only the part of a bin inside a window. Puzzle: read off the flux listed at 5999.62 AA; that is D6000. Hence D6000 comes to 2.44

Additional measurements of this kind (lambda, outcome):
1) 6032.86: 2.31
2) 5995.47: 2.17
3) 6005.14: 2.05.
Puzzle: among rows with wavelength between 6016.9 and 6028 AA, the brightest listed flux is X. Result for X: 2.51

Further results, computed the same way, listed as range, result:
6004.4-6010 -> 2.46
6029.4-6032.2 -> 2.4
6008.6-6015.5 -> 2.53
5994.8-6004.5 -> 2.48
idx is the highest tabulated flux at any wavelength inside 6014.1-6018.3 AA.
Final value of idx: 2.53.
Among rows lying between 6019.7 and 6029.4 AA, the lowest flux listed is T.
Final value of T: 2.2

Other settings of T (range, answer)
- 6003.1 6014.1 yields 2.05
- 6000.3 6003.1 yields 2.09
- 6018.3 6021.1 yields 1.99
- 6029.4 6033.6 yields 2.31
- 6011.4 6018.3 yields 2.1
